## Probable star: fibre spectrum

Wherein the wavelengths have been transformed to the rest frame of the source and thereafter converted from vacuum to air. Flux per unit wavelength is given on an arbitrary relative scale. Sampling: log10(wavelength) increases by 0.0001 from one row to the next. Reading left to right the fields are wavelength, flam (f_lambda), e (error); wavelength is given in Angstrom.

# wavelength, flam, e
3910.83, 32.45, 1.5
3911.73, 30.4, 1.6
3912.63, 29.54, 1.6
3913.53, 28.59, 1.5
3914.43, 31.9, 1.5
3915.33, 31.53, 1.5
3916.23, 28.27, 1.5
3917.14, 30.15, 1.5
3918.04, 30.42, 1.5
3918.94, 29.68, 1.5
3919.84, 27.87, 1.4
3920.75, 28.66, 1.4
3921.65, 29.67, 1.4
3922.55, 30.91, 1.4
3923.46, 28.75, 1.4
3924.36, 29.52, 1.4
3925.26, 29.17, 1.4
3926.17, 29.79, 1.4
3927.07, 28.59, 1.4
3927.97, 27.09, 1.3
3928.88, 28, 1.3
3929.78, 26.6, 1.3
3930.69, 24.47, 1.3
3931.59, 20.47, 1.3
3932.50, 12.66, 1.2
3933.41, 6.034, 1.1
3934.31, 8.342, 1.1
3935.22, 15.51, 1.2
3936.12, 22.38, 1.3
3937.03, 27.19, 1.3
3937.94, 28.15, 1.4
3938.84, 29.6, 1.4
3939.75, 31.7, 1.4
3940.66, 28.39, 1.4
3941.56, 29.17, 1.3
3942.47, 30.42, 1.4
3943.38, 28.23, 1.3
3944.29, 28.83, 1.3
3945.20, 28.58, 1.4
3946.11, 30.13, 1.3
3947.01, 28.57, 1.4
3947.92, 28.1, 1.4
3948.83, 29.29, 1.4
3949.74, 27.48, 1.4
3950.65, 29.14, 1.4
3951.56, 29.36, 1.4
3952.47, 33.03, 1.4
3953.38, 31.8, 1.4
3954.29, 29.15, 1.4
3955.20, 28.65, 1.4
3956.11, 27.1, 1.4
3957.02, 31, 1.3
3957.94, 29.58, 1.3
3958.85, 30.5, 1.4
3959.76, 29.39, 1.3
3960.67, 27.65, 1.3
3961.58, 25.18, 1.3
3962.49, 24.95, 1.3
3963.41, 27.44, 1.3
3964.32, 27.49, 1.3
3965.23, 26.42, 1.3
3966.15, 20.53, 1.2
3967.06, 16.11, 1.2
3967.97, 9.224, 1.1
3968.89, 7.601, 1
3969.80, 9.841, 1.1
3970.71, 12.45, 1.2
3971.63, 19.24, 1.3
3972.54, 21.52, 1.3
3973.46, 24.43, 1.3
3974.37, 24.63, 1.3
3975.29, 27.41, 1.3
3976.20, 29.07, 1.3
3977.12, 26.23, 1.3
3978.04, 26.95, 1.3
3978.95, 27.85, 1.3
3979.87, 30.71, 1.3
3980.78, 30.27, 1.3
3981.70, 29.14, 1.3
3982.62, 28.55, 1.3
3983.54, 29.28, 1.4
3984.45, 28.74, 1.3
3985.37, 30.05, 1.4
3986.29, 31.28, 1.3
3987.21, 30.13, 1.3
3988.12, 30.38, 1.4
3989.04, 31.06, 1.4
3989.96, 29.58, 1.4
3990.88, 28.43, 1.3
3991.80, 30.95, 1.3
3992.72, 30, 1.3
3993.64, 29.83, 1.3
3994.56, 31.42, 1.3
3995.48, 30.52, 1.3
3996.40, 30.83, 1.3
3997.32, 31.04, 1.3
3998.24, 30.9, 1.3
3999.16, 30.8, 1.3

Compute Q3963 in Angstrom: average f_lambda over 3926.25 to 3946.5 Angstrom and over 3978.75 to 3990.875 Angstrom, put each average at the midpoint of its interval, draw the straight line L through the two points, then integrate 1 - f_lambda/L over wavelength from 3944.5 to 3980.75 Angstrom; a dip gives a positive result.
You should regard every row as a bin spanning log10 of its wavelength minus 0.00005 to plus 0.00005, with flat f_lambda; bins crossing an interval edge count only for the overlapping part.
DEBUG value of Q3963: 2.3 Angstrom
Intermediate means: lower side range 24.7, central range 25.6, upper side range 29.8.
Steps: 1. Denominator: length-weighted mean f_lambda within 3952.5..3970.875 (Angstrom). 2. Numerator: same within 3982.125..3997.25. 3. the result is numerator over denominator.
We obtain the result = 1.3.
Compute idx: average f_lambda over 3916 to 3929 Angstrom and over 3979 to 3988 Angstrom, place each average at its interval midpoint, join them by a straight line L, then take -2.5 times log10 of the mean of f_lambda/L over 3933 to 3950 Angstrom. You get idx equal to 0.15 mag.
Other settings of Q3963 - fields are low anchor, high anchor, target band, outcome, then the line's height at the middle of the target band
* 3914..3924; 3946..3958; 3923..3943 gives 3.4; 29.6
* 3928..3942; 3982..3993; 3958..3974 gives 3.2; 26.9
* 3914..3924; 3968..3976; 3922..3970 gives -3.9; 23.9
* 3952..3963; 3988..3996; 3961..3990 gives 4.8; 29.6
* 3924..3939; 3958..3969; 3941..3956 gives -3.9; 23.2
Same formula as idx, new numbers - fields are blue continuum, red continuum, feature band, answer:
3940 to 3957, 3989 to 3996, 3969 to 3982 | 0.25 mag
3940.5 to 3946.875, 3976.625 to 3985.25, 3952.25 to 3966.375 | 0.03 mag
